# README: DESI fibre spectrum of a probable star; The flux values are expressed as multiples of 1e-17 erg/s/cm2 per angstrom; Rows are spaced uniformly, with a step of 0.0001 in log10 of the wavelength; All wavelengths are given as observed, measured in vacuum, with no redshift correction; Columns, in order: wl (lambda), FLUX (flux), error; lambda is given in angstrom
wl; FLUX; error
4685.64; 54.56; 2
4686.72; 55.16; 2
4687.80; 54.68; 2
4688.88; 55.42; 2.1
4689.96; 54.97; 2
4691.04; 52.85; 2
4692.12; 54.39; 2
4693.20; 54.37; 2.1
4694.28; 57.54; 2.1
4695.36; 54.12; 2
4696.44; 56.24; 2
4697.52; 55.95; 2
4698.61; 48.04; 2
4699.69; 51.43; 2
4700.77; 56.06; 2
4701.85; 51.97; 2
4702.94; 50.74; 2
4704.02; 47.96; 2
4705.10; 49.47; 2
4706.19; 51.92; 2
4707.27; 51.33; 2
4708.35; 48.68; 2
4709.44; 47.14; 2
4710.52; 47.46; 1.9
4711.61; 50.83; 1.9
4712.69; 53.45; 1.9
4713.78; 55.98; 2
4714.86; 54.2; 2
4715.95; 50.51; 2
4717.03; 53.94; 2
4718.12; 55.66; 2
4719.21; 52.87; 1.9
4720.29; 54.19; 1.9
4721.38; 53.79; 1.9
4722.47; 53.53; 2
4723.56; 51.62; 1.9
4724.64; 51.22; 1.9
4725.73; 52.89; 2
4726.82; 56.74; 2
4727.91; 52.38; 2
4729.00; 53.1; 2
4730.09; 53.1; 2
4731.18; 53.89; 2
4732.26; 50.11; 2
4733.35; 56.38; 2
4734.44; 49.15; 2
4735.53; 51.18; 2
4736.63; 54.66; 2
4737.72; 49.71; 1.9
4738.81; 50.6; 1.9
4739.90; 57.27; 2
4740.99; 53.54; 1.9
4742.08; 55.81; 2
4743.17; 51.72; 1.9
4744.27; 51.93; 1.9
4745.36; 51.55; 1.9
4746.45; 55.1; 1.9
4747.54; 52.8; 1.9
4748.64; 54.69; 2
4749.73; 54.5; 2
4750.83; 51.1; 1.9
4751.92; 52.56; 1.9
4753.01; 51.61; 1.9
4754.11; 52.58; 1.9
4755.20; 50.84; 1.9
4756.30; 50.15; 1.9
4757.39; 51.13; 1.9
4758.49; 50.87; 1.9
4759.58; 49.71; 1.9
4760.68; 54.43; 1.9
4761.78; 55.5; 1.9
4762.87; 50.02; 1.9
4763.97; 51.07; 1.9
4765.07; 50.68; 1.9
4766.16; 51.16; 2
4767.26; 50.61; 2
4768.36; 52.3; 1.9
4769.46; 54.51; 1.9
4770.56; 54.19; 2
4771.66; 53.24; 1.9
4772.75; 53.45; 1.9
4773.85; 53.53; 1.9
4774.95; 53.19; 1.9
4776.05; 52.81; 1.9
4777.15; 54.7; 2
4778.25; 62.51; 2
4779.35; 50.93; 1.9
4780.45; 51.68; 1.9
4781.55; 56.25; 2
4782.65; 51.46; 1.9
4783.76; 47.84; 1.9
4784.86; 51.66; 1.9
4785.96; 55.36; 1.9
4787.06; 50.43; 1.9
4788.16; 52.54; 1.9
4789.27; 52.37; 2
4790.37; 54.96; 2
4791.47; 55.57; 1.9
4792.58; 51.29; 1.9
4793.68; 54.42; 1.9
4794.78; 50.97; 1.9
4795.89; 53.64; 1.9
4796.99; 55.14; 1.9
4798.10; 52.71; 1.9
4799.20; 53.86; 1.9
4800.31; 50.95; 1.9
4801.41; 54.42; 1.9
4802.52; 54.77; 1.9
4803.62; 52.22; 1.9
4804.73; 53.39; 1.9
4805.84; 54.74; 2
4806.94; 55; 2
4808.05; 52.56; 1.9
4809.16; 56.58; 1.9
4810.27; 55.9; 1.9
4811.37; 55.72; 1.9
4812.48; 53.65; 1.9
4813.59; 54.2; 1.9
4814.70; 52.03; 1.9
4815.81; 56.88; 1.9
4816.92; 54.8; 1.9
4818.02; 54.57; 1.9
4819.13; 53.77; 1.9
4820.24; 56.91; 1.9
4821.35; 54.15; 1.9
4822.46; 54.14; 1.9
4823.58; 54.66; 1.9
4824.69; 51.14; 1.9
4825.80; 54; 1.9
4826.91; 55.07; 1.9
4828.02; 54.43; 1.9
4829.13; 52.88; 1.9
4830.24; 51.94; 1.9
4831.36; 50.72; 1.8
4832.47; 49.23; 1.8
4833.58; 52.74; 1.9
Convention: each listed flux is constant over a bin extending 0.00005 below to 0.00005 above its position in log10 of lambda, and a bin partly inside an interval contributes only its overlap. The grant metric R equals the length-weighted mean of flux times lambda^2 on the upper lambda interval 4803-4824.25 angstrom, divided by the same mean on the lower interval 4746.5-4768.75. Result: 1.1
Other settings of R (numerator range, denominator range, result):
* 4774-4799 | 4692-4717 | 1.06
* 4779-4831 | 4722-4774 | 1.04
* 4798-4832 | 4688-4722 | 1.07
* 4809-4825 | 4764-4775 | 1.06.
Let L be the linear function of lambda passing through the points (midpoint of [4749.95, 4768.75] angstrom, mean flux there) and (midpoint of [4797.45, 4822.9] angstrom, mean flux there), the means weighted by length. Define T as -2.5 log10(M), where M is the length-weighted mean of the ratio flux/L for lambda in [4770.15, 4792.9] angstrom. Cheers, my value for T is -0.012 mag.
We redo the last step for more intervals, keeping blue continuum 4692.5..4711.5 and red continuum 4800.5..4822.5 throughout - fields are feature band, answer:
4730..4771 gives 0.01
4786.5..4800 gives 0.02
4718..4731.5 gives -0.02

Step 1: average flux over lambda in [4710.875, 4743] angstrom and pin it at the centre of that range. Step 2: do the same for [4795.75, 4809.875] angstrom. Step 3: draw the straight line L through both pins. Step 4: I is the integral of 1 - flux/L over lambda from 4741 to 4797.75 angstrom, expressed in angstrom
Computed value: 0.8 angstrom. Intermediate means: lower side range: 53.1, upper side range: 53.9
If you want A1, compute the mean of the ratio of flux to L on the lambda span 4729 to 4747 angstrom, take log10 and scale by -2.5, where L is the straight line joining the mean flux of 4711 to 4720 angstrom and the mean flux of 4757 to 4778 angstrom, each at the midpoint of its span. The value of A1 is 0.00 mag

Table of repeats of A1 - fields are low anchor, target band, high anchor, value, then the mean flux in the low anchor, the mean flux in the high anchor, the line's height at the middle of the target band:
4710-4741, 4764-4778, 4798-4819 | 0.012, 52.9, 54.2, 53.6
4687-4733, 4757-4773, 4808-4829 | 0.030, 52.8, 54.5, 53.7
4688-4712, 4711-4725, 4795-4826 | -0.014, 52.3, 54.1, 52.6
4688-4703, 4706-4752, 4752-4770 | 0.003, 54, 51.7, 52.8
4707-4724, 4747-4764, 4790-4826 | 0.018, 52.2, 54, 53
